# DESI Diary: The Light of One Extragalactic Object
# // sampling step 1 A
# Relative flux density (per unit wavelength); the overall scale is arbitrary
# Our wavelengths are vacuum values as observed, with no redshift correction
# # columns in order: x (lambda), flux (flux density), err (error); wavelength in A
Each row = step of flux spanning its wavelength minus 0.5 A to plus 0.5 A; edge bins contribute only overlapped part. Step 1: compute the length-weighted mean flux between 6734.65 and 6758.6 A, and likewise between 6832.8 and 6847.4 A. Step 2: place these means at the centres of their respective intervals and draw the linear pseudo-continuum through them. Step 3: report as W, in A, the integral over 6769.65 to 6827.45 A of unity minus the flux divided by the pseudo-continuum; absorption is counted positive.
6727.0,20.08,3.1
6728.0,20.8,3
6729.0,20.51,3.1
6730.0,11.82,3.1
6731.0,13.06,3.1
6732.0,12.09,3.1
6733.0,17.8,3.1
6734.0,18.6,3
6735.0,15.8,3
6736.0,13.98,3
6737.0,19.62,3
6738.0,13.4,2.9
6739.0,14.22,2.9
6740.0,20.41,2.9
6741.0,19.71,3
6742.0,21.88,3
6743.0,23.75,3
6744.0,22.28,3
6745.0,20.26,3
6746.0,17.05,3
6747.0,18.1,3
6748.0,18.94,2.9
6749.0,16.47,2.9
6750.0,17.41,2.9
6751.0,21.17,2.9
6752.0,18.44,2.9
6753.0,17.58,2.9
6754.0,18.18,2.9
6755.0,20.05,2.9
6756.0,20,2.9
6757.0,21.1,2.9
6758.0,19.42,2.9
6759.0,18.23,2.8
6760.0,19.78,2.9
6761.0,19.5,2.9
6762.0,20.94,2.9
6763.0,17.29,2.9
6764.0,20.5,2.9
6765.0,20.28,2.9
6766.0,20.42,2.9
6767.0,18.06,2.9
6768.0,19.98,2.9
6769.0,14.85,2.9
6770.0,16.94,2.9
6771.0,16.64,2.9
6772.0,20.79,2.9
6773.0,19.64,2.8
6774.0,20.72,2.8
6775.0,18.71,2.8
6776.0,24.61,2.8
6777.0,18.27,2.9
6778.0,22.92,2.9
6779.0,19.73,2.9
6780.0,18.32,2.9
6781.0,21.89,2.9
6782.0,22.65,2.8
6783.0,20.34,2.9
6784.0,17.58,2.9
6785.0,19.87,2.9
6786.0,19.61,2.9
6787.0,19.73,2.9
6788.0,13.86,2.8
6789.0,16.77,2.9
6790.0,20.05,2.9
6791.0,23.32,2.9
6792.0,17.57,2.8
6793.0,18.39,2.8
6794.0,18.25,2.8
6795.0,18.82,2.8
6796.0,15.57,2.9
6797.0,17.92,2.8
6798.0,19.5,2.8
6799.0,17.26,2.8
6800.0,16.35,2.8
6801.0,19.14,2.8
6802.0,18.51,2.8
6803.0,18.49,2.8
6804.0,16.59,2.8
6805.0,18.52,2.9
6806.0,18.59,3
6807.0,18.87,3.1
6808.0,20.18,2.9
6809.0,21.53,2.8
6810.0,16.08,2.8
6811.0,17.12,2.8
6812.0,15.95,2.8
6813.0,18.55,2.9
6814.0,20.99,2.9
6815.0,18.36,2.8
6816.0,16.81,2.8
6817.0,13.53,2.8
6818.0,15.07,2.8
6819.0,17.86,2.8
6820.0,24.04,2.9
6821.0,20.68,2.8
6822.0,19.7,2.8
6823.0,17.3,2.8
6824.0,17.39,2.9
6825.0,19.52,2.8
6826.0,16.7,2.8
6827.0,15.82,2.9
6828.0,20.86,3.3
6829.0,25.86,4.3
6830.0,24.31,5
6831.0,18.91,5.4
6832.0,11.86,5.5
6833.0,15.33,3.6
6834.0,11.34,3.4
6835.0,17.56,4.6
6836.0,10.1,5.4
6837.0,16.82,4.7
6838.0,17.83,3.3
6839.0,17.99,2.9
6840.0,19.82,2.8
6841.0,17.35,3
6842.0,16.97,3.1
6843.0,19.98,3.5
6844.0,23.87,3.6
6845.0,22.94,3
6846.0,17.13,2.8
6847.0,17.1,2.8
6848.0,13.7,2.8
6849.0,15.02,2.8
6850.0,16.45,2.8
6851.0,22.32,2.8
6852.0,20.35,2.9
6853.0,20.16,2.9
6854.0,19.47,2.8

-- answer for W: -2.0 A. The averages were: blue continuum 18.7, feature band 18.7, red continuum 17.5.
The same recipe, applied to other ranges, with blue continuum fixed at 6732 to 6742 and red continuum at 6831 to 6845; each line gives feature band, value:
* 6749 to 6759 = -1.2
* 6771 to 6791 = -3.3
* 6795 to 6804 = -0.4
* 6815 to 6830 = -1.6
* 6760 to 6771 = -1.2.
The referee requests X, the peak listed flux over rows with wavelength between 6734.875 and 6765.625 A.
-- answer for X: 23.75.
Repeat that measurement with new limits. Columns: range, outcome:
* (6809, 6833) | 25.86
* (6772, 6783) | 24.61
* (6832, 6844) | 23.87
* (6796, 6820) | 24.04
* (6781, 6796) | 23.32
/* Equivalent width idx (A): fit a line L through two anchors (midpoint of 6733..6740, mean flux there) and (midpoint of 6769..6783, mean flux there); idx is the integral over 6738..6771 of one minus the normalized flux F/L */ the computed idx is -2.0 A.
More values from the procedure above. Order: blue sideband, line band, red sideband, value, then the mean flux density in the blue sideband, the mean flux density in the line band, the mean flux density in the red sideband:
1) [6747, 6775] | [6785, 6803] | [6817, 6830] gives 0.7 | 19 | 18.3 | 19.2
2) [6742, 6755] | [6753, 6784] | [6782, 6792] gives -0.7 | 19.3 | 19.6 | 19.1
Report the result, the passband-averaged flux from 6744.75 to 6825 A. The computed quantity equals 18.8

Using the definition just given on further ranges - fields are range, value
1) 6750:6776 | 19.2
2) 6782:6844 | 18.2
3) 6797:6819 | 17.9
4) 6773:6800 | 19.3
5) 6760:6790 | 19.4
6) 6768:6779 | 19.4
